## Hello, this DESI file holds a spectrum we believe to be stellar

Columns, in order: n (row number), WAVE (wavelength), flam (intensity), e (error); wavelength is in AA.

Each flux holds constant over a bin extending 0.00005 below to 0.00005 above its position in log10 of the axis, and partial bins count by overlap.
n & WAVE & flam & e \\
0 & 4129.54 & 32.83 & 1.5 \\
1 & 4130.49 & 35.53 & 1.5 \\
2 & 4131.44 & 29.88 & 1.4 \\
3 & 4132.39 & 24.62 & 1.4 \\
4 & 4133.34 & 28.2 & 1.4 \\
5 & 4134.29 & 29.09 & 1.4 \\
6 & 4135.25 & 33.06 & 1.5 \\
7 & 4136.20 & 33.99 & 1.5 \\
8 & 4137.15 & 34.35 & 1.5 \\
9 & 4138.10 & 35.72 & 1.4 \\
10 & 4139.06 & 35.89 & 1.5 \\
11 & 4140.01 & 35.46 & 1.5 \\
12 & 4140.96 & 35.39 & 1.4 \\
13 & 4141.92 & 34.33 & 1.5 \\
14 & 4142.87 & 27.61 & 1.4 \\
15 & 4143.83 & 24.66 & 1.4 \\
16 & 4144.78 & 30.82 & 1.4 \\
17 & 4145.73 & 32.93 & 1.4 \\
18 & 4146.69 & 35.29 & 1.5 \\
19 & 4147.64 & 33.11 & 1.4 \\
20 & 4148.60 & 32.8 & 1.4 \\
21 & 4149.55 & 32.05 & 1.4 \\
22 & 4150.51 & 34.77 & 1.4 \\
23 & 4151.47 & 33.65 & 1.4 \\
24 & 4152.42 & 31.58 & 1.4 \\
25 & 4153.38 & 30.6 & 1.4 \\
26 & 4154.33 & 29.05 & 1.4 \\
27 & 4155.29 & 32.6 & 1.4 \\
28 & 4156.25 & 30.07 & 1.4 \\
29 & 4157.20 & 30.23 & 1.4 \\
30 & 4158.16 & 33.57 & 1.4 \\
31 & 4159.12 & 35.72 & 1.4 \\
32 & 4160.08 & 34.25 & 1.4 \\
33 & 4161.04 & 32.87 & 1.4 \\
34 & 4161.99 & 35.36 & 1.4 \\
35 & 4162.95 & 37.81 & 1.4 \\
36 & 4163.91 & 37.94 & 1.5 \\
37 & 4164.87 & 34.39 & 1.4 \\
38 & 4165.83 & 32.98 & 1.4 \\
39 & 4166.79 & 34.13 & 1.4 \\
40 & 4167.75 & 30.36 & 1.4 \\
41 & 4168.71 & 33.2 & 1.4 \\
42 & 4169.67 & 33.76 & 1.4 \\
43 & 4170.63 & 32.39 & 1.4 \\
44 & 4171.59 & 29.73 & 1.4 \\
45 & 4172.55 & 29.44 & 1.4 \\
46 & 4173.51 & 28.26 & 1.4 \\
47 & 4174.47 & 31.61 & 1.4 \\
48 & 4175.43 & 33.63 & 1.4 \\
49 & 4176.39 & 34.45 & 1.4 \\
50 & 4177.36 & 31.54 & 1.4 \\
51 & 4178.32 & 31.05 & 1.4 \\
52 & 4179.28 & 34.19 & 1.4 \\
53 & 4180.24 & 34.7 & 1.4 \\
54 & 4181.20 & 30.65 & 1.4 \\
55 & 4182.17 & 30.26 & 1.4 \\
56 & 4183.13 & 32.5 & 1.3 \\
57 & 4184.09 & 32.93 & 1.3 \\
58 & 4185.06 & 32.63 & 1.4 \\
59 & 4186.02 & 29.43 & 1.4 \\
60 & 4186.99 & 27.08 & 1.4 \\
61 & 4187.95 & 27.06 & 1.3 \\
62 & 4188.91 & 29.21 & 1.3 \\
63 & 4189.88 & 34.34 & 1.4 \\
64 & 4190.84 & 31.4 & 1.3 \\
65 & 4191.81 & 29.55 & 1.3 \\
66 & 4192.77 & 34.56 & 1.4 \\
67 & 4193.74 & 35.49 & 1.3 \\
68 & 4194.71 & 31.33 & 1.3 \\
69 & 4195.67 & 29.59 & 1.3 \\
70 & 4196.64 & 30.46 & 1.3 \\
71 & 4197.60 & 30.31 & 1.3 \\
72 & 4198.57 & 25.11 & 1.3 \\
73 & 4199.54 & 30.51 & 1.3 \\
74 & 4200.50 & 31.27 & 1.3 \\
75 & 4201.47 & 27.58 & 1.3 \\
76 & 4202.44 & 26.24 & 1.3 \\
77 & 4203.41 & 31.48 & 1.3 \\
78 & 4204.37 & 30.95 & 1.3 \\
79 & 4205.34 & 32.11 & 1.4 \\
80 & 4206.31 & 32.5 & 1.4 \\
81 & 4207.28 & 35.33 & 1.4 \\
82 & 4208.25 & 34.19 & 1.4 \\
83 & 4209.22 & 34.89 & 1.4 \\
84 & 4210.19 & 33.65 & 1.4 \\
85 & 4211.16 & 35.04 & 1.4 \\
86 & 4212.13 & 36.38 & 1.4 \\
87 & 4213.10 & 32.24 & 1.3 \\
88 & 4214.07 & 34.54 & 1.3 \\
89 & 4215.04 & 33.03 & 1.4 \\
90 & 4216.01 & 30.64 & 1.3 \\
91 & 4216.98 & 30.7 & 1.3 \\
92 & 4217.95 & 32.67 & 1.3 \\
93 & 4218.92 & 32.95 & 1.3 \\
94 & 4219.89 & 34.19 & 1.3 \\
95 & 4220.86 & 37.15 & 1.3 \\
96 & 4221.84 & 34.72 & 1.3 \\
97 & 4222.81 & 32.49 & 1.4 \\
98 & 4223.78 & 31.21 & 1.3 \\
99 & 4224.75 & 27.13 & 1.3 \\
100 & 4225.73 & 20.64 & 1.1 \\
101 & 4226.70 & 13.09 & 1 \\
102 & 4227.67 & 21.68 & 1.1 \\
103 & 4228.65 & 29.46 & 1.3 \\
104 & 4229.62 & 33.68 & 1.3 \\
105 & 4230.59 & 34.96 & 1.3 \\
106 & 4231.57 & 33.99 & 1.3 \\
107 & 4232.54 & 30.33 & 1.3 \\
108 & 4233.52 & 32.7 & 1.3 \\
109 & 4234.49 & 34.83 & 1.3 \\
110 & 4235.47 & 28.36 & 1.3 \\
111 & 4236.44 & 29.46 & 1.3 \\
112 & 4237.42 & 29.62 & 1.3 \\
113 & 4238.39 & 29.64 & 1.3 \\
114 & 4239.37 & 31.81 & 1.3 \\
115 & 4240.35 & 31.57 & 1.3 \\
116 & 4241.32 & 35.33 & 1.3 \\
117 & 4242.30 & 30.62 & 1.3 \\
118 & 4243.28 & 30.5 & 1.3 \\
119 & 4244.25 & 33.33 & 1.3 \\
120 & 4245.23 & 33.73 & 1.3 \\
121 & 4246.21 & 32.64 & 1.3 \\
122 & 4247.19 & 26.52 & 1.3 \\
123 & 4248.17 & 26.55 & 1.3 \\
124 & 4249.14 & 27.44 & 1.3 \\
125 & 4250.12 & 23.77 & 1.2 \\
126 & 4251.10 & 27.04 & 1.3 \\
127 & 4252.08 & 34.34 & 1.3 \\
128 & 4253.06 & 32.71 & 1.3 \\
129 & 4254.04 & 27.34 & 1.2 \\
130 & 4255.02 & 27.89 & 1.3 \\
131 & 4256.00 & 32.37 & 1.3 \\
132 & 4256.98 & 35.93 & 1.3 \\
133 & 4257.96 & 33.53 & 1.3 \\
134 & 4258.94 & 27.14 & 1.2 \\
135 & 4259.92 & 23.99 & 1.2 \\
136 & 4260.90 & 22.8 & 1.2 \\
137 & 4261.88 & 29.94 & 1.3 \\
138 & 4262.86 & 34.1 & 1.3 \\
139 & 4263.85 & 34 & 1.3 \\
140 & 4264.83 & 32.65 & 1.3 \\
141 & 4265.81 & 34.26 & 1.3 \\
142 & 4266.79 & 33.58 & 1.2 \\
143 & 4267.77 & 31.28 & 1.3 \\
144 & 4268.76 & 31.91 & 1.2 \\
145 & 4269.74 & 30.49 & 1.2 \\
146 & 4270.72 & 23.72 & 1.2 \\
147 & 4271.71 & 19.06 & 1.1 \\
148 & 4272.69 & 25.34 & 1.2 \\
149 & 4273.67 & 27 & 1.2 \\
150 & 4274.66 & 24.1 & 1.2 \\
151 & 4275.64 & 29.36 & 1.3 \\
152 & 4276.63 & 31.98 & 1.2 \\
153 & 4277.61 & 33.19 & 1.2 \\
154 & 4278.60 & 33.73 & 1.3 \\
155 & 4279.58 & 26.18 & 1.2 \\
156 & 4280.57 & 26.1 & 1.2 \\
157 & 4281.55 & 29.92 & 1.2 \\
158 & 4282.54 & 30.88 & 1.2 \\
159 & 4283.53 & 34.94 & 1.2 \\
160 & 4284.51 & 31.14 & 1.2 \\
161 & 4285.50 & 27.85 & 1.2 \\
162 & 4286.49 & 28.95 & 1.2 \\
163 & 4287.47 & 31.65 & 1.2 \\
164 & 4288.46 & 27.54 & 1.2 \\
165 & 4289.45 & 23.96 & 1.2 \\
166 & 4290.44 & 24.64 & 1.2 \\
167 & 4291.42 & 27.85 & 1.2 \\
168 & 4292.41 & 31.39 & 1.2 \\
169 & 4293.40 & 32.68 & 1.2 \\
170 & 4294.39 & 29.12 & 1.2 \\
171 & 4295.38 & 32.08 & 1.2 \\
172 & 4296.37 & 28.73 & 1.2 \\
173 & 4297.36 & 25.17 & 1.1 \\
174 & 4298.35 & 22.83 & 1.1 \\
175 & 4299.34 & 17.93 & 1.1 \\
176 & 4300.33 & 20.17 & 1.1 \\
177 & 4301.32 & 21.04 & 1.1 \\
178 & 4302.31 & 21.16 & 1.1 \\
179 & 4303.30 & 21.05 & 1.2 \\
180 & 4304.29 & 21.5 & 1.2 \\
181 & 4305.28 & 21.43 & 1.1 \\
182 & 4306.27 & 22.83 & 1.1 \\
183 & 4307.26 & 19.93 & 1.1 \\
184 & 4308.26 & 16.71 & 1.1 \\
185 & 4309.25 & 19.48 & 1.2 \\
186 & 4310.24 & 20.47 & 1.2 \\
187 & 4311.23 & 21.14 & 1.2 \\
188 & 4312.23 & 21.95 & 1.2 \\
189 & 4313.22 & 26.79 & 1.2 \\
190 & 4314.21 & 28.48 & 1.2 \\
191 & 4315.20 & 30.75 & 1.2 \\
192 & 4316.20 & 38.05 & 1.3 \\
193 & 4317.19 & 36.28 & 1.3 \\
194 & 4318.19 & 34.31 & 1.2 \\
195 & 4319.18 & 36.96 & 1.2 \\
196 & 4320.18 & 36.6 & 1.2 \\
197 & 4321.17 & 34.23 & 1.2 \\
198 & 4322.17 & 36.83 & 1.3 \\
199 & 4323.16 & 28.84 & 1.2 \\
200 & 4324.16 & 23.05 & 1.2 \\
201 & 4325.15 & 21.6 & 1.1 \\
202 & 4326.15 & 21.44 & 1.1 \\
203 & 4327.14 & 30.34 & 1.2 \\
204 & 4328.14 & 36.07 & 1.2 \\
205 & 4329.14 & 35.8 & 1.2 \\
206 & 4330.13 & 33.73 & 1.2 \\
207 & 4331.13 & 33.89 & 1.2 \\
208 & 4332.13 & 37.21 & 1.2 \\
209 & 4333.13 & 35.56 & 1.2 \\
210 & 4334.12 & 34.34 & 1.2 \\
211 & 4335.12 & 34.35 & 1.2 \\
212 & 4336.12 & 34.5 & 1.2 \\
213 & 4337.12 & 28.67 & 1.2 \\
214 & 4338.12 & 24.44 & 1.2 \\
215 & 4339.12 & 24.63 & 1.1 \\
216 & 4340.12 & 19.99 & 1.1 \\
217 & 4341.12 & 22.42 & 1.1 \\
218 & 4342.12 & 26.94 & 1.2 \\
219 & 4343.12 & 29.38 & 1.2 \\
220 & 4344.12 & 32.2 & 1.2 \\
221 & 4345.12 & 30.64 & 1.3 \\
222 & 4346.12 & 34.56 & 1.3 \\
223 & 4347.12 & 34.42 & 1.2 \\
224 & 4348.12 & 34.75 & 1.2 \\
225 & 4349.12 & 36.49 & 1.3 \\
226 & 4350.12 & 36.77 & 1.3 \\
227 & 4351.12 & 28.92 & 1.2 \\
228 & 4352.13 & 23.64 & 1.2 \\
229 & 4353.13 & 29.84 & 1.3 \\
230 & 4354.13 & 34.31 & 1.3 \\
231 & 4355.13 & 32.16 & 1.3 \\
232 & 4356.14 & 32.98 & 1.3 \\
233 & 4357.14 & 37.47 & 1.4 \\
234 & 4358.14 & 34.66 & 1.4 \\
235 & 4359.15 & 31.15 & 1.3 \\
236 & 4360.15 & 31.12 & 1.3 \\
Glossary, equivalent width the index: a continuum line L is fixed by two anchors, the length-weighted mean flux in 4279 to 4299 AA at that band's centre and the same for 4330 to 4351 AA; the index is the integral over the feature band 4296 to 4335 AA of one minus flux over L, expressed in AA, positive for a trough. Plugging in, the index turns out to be 3.21 AA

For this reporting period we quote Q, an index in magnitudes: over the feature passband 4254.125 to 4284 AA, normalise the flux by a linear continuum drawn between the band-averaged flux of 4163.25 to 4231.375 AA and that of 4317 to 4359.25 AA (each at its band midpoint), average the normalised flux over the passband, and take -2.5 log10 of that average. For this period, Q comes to 0.06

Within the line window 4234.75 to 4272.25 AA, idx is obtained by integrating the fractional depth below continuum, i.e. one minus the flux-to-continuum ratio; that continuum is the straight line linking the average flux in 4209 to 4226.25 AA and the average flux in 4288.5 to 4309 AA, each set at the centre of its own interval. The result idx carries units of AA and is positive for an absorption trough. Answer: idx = -1.7 AA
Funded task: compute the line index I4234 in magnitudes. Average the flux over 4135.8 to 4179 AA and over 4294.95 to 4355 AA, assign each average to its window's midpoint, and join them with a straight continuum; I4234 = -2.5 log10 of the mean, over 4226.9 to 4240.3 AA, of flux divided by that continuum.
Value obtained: 0.01 mag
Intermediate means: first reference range 32.8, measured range 30.4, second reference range 28.5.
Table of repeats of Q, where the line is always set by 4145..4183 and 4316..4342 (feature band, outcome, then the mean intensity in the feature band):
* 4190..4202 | 0.060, 30.7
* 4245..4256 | 0.099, 29.1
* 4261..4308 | 0.149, 27.6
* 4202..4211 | -0.006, 32.5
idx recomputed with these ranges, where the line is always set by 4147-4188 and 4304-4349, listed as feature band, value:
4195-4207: 0.67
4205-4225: -1.19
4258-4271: 0.09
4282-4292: 0.34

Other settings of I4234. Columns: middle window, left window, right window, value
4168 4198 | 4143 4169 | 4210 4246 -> 0.02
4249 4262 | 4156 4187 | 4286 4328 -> 0.00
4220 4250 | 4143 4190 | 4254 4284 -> 0.01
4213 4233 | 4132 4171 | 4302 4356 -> 0.03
